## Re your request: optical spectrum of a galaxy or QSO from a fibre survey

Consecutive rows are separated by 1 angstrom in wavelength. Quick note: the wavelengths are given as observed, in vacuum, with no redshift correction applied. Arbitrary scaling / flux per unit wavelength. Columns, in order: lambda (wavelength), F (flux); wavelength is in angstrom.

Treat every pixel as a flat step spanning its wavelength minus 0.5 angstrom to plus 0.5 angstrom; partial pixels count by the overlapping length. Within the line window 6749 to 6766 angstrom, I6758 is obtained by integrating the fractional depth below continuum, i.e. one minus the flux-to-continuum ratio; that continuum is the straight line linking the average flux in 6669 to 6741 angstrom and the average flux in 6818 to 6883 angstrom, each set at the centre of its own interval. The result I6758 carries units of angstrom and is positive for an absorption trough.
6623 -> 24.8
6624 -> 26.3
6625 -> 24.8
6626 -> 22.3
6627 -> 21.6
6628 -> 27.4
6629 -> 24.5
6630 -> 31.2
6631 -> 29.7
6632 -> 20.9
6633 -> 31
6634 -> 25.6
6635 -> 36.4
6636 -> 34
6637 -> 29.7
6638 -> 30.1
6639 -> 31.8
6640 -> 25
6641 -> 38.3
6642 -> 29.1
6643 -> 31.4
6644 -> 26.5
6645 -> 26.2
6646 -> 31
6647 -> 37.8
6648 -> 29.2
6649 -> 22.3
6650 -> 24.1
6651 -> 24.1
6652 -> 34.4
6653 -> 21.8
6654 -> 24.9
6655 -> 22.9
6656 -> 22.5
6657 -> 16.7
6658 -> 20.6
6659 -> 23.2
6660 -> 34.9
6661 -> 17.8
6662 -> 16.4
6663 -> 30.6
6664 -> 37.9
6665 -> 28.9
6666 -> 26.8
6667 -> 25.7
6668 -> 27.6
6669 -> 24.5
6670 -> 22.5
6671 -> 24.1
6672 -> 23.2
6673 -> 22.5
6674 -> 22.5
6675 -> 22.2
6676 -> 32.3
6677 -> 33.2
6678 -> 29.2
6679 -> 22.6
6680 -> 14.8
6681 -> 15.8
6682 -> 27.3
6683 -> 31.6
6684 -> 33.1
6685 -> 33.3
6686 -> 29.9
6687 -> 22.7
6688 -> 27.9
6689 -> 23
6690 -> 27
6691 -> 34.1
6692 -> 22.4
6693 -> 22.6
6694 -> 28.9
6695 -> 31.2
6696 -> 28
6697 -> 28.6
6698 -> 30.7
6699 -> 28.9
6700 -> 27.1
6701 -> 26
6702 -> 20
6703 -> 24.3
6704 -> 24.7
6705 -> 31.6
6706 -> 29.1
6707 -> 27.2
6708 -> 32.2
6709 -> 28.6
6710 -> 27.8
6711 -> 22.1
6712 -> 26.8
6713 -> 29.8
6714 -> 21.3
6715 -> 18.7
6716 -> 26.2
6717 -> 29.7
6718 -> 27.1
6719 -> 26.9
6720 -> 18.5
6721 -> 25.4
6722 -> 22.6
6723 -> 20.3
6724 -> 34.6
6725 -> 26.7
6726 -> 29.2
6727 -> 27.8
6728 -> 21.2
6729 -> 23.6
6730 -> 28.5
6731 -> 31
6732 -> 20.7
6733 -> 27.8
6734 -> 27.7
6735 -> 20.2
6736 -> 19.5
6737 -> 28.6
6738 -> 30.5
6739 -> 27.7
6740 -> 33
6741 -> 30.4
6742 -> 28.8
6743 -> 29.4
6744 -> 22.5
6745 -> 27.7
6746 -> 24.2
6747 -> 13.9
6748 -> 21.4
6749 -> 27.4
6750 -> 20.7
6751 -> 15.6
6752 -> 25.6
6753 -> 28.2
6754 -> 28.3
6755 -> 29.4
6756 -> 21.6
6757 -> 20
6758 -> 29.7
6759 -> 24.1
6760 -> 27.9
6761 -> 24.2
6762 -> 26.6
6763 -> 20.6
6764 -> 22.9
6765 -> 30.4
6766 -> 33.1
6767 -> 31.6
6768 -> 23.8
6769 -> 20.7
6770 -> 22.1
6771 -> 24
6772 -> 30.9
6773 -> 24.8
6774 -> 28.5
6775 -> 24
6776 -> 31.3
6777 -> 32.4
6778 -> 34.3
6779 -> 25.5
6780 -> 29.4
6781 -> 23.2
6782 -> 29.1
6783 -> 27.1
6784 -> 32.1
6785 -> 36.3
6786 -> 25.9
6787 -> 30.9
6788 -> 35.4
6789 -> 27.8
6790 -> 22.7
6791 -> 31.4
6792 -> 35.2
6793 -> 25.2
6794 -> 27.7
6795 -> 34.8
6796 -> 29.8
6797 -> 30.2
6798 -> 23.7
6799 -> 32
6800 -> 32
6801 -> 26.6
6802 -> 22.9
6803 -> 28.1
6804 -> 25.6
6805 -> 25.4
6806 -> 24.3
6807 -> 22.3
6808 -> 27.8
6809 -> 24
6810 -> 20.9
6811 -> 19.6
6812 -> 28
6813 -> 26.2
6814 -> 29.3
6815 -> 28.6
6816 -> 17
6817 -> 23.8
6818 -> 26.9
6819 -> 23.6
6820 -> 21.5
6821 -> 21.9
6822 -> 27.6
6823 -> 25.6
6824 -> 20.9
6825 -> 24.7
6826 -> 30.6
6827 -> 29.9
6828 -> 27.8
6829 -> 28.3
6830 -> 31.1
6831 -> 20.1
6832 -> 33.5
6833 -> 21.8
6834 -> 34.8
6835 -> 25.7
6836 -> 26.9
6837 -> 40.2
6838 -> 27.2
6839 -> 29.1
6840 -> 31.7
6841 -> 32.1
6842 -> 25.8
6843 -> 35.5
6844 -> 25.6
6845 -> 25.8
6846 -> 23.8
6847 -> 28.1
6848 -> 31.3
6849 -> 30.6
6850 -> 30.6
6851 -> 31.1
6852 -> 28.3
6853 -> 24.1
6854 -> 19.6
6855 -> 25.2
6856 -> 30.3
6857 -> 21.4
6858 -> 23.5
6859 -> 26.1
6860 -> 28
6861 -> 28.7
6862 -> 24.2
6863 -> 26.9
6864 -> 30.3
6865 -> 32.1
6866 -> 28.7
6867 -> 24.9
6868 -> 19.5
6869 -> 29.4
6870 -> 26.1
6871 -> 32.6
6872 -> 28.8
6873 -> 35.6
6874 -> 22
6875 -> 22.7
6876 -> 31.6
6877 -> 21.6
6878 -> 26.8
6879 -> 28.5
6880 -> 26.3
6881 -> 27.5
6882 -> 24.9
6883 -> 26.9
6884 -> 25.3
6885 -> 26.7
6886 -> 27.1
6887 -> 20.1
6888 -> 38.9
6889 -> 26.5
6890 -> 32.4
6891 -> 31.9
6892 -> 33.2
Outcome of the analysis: 1.0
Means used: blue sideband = 26.3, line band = 25.1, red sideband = 27.4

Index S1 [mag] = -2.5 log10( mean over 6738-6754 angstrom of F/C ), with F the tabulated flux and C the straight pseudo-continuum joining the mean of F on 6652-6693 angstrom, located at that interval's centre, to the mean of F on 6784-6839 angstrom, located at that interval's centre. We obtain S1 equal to 0.05 mag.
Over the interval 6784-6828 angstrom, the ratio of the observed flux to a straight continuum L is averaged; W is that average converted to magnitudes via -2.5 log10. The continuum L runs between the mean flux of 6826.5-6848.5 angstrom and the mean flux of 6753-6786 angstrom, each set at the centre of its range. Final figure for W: 0.05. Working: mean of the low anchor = 27.2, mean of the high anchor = 28.9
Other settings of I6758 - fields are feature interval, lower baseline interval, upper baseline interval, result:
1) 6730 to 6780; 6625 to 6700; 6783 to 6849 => 2.3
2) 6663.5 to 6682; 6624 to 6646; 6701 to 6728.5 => 1.3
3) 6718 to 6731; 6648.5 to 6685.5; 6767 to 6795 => 0.6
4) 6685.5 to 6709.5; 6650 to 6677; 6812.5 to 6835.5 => -1.9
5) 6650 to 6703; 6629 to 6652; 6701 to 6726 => 3.2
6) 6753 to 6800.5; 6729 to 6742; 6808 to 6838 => -2.3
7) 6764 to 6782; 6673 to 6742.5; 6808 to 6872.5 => -0.5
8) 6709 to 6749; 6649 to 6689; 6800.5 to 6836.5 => -0.2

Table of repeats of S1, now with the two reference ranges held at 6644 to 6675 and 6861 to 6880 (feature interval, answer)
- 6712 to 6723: 0.07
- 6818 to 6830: 0.04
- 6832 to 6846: -0.09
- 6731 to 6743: -0.04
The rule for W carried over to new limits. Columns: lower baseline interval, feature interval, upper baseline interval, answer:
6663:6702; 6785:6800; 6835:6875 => -0.09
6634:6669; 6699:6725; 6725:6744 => 0.04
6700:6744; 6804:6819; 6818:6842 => 0.12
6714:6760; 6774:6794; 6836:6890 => -0.12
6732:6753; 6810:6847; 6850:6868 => -0.03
